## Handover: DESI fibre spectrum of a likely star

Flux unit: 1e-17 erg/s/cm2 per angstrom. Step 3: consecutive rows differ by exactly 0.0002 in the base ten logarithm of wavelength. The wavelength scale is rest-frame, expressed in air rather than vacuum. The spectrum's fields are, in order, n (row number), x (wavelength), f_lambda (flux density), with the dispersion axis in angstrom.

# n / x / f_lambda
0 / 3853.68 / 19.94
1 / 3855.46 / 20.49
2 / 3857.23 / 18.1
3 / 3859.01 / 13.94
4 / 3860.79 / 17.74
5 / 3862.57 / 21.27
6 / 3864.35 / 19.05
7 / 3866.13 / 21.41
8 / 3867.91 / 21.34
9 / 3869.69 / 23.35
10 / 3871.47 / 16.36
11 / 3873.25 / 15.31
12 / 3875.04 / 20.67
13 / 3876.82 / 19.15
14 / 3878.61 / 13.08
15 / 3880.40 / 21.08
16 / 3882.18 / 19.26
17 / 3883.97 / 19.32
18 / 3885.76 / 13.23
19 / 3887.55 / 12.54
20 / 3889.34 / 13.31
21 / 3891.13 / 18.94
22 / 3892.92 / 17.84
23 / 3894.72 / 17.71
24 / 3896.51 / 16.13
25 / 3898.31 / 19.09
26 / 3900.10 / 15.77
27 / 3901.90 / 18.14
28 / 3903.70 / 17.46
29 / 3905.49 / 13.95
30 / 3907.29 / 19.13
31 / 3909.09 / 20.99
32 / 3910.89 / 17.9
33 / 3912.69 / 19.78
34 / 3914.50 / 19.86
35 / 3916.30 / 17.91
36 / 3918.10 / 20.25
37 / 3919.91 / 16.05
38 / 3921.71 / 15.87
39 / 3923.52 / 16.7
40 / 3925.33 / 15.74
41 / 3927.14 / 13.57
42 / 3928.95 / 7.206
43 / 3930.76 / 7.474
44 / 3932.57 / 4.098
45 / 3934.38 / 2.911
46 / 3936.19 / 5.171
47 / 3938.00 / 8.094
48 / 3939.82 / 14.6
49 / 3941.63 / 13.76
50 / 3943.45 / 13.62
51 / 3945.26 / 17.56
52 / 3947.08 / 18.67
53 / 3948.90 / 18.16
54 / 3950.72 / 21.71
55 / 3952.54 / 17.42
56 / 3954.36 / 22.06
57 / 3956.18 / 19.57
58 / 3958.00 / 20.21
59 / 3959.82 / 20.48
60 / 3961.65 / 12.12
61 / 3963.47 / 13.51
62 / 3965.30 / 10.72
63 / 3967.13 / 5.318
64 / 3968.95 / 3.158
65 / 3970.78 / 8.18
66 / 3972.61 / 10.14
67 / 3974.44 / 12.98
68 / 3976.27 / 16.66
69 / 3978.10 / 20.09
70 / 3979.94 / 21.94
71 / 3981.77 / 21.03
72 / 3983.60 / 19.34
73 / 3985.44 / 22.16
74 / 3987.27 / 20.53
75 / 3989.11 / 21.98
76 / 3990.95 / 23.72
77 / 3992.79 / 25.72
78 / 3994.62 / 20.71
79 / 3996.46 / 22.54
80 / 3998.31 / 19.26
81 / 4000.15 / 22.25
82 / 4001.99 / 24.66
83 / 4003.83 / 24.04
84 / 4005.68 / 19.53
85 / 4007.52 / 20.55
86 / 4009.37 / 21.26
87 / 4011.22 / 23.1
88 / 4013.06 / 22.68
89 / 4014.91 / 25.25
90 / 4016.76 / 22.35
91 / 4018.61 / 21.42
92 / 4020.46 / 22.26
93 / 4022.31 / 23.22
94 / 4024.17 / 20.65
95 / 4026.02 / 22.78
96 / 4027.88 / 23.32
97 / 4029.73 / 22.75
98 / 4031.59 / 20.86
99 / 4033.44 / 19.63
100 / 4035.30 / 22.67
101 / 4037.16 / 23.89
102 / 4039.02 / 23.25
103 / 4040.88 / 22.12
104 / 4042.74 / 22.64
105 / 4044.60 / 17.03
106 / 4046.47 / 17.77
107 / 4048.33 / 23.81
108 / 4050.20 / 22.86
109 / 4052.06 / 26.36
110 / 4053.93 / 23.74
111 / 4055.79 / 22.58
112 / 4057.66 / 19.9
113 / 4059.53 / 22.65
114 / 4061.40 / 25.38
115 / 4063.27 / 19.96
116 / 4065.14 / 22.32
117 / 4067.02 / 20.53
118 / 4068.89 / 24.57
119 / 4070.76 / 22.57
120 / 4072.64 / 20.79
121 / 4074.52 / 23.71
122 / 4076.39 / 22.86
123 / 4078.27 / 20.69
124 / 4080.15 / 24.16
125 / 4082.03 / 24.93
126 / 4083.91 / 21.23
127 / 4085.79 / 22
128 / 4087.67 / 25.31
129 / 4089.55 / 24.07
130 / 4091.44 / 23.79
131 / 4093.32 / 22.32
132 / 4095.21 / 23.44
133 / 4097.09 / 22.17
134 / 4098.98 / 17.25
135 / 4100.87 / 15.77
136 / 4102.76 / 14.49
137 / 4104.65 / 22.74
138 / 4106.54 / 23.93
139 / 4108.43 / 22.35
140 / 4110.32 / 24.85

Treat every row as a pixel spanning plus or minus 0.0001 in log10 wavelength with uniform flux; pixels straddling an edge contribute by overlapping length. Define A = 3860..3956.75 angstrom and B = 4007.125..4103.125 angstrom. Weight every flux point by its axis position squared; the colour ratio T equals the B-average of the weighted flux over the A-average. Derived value 1.45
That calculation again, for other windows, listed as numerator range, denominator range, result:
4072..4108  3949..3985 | 1.48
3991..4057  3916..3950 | 1.80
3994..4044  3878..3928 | 1.37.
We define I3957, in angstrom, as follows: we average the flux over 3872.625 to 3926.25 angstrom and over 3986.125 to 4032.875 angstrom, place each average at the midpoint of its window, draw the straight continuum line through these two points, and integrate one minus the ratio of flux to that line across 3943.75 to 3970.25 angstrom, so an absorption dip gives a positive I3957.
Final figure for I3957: 5.7 angstrom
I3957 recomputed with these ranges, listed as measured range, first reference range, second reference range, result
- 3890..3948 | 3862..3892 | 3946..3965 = 9.9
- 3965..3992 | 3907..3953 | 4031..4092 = 2.5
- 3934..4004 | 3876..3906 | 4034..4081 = 9.5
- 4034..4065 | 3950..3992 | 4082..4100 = -2.6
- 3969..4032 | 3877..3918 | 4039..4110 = -1.4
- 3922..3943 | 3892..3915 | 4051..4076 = 9.6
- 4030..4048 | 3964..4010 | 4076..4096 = -0.4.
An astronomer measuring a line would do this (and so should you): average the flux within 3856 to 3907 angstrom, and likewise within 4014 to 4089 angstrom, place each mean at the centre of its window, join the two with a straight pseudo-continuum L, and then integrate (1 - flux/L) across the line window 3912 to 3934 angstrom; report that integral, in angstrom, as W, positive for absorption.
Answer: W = 5.4 angstrom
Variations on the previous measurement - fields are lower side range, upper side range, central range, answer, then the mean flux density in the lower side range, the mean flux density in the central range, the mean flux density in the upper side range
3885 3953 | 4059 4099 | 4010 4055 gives -4.1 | 15.2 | 22.3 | 22.7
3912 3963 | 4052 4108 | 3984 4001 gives -4.1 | 15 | 22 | 22.1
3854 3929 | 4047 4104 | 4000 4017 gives -1.7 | 17.7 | 22.6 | 22.2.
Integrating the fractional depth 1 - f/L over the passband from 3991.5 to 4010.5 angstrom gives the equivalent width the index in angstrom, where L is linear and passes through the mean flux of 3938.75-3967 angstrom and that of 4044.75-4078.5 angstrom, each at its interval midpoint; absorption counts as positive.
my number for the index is -3.0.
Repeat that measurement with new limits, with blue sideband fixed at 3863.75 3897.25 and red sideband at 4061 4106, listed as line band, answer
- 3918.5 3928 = 1.5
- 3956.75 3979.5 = 7.6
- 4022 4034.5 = -0.6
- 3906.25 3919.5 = -0.5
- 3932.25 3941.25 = 5.4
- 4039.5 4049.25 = 0.2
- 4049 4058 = -0.8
